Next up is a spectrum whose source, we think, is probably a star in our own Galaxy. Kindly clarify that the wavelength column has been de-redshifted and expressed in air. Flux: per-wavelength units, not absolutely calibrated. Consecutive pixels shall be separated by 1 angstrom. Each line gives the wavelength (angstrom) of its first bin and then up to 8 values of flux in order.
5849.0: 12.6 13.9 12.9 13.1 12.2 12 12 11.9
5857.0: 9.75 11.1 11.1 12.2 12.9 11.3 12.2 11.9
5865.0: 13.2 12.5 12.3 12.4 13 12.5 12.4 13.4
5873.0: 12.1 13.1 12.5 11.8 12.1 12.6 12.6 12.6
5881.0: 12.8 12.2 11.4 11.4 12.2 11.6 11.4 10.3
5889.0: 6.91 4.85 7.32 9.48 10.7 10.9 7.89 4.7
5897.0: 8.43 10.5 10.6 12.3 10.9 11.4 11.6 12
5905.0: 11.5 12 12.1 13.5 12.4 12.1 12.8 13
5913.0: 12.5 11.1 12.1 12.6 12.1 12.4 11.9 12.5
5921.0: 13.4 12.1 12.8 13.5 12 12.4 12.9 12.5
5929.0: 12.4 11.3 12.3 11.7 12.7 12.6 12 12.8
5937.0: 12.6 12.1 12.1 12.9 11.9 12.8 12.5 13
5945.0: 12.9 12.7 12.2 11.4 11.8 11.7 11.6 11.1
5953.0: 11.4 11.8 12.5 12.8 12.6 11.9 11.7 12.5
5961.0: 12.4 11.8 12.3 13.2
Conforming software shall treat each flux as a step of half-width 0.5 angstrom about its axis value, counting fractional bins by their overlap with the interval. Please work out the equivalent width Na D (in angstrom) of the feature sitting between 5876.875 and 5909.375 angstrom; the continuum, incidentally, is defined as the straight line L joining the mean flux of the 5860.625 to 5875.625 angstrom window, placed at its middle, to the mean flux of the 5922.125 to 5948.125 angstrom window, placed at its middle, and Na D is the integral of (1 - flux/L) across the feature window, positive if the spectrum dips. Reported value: 4.5 angstrom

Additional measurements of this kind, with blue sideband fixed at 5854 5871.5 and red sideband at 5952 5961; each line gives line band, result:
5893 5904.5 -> 1.84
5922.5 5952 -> -0.58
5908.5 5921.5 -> -0.32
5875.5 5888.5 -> 0.14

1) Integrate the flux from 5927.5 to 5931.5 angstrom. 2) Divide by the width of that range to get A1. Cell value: 12.1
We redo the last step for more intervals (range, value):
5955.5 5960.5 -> 12.3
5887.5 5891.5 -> 7.34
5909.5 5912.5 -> 12.6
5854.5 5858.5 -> 11.2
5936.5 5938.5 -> 12.3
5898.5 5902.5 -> 11.3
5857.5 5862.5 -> 11.7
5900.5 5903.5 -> 11.3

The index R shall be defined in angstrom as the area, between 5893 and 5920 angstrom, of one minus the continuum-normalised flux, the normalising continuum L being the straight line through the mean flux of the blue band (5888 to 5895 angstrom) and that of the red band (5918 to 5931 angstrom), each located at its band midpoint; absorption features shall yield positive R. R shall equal -2.8 angstrom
